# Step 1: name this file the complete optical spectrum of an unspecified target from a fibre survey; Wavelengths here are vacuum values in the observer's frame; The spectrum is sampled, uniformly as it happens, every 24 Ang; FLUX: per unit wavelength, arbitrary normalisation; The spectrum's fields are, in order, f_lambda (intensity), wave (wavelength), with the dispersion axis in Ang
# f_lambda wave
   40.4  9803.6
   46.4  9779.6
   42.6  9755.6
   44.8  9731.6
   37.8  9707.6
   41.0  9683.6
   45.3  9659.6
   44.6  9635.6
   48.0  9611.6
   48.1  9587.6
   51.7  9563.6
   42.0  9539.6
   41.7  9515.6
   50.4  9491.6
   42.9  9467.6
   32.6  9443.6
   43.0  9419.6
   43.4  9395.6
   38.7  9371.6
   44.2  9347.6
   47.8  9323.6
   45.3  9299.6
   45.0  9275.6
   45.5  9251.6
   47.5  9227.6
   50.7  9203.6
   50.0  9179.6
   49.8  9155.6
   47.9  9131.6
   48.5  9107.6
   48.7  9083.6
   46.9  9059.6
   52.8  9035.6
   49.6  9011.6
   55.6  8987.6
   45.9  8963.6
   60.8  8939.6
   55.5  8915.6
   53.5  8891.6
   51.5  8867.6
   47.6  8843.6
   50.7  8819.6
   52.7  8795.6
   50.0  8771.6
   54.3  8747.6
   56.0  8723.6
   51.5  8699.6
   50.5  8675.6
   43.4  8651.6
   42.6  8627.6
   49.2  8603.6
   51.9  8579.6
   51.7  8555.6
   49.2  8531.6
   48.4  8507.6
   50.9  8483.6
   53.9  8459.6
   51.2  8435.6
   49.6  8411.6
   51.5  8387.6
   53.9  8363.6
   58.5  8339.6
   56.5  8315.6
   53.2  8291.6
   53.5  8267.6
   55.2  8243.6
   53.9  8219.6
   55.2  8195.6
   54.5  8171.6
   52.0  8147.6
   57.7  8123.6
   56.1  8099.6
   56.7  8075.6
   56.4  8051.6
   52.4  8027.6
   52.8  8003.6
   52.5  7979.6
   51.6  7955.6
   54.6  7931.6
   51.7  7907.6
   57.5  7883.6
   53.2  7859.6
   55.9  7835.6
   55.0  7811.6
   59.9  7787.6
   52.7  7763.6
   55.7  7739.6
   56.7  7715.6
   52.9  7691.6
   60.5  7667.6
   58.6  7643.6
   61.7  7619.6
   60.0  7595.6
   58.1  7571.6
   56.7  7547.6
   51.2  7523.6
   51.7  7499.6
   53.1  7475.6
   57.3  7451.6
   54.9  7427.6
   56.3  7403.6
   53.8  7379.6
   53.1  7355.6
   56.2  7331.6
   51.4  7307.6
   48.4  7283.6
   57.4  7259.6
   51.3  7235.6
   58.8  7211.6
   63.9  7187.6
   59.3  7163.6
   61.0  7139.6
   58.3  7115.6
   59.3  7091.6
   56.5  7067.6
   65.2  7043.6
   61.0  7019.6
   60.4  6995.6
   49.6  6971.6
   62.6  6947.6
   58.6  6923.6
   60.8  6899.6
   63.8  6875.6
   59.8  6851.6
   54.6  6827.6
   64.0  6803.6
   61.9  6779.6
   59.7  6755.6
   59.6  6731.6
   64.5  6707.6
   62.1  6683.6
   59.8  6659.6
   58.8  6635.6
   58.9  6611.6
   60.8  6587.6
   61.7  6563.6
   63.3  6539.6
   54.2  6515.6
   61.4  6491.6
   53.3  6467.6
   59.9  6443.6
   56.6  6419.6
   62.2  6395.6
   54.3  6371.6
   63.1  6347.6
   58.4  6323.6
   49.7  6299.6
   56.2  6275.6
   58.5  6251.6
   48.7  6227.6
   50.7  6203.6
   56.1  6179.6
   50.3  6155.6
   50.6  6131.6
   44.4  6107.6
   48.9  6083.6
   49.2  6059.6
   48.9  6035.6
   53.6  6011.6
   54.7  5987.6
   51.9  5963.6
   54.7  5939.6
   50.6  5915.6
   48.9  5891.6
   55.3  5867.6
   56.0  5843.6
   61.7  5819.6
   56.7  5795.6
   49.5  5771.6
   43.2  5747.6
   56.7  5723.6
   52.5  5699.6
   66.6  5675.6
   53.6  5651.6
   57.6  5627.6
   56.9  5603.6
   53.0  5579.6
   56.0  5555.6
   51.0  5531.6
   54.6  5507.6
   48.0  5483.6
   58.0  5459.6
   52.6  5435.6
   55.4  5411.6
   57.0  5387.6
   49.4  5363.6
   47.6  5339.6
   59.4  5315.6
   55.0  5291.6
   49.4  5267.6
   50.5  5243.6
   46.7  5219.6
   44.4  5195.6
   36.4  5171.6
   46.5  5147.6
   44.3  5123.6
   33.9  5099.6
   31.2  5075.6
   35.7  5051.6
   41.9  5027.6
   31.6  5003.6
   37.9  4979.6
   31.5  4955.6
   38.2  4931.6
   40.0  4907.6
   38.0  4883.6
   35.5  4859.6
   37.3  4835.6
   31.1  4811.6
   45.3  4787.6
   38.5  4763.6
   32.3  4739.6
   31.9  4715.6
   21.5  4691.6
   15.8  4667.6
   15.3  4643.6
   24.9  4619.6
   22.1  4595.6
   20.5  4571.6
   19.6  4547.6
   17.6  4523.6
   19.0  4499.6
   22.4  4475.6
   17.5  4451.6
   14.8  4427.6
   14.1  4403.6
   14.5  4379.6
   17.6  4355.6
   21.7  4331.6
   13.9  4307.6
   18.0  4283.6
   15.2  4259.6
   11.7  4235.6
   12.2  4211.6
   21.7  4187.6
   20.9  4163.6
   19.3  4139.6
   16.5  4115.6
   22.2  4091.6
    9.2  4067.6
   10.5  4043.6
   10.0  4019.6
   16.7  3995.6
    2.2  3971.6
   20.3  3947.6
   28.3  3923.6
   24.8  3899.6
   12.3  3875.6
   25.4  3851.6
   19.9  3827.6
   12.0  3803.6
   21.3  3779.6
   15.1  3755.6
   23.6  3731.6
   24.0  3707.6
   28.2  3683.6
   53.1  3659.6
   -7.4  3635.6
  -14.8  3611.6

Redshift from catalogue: 0.182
